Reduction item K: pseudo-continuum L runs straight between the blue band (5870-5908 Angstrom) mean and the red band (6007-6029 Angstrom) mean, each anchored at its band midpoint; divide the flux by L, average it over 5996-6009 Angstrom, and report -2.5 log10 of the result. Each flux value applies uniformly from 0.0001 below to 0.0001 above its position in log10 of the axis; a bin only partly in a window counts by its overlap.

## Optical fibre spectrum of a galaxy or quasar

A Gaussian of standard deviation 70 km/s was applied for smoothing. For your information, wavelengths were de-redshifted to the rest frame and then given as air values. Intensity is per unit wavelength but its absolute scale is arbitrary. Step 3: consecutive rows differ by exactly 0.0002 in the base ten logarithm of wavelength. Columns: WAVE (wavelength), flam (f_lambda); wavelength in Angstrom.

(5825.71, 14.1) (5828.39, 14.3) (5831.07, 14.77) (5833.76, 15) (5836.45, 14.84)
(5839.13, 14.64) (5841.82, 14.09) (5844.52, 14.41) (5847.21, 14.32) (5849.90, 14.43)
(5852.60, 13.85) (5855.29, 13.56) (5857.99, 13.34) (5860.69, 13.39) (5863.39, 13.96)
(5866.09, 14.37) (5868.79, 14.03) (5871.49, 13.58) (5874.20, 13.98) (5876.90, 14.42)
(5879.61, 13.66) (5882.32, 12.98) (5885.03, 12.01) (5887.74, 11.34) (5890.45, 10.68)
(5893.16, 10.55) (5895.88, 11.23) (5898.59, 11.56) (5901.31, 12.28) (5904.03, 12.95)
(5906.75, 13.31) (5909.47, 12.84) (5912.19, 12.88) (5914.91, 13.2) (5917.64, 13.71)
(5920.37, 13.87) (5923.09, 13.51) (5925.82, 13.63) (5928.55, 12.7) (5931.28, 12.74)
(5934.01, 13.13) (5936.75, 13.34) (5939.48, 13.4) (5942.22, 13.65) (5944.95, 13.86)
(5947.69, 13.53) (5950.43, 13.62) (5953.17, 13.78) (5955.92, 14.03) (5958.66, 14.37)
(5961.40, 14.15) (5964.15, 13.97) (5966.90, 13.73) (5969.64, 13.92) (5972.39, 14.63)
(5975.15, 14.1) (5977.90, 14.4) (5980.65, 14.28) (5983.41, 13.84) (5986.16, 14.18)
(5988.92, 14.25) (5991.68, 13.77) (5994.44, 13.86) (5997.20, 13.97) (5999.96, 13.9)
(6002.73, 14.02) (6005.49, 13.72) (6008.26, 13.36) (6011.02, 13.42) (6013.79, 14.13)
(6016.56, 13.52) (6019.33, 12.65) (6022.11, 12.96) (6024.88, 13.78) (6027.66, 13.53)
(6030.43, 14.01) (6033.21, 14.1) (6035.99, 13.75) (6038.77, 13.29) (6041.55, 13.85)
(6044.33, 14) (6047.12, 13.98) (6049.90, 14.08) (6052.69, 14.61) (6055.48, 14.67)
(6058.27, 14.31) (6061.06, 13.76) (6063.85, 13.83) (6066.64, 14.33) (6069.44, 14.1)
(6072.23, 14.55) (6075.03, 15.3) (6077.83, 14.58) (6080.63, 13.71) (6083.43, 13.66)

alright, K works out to -0.04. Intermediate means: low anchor 12.5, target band 13.8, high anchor 13.4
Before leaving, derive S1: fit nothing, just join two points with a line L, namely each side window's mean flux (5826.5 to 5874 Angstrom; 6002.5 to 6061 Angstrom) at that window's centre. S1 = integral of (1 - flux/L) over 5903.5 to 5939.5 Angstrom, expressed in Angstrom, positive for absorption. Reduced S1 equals 2.0 Angstrom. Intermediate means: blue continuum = 14.2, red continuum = 13.8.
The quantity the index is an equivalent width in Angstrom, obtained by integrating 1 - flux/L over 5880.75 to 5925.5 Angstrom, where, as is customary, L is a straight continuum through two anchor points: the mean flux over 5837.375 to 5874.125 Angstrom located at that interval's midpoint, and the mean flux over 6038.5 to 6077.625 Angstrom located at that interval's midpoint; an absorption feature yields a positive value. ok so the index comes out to 5.1 Angstrom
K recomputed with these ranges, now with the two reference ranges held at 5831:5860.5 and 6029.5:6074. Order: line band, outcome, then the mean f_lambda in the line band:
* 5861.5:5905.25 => 0.119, 12.7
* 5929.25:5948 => 0.065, 13.3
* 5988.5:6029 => 0.037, 13.6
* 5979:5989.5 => 0.000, 14.1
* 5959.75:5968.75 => 0.014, 14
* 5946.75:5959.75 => 0.023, 13.9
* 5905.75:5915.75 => 0.091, 13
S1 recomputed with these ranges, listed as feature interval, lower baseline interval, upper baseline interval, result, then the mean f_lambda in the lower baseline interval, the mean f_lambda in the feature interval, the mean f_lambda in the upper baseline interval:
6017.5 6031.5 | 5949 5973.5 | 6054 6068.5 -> 0.7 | 14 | 13.4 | 14.2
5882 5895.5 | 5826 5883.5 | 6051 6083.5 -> 2.6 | 14.1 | 11.4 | 14.3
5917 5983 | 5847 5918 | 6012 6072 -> -1.8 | 13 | 13.8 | 13.9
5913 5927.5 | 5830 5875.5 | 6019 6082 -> 0.6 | 14.1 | 13.5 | 14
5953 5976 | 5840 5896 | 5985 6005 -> -0.5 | 13.3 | 14.1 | 14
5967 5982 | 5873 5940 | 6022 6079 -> -0.9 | 12.8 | 14.2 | 14.1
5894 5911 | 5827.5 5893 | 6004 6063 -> 1.7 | 13.7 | 12.3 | 13.8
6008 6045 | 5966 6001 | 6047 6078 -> 1.6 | 14.1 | 13.6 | 14.3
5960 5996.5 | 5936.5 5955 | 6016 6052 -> -1.2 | 13.6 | 14.1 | 13.7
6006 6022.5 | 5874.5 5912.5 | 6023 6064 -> 0.3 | 12.4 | 13.4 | 14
